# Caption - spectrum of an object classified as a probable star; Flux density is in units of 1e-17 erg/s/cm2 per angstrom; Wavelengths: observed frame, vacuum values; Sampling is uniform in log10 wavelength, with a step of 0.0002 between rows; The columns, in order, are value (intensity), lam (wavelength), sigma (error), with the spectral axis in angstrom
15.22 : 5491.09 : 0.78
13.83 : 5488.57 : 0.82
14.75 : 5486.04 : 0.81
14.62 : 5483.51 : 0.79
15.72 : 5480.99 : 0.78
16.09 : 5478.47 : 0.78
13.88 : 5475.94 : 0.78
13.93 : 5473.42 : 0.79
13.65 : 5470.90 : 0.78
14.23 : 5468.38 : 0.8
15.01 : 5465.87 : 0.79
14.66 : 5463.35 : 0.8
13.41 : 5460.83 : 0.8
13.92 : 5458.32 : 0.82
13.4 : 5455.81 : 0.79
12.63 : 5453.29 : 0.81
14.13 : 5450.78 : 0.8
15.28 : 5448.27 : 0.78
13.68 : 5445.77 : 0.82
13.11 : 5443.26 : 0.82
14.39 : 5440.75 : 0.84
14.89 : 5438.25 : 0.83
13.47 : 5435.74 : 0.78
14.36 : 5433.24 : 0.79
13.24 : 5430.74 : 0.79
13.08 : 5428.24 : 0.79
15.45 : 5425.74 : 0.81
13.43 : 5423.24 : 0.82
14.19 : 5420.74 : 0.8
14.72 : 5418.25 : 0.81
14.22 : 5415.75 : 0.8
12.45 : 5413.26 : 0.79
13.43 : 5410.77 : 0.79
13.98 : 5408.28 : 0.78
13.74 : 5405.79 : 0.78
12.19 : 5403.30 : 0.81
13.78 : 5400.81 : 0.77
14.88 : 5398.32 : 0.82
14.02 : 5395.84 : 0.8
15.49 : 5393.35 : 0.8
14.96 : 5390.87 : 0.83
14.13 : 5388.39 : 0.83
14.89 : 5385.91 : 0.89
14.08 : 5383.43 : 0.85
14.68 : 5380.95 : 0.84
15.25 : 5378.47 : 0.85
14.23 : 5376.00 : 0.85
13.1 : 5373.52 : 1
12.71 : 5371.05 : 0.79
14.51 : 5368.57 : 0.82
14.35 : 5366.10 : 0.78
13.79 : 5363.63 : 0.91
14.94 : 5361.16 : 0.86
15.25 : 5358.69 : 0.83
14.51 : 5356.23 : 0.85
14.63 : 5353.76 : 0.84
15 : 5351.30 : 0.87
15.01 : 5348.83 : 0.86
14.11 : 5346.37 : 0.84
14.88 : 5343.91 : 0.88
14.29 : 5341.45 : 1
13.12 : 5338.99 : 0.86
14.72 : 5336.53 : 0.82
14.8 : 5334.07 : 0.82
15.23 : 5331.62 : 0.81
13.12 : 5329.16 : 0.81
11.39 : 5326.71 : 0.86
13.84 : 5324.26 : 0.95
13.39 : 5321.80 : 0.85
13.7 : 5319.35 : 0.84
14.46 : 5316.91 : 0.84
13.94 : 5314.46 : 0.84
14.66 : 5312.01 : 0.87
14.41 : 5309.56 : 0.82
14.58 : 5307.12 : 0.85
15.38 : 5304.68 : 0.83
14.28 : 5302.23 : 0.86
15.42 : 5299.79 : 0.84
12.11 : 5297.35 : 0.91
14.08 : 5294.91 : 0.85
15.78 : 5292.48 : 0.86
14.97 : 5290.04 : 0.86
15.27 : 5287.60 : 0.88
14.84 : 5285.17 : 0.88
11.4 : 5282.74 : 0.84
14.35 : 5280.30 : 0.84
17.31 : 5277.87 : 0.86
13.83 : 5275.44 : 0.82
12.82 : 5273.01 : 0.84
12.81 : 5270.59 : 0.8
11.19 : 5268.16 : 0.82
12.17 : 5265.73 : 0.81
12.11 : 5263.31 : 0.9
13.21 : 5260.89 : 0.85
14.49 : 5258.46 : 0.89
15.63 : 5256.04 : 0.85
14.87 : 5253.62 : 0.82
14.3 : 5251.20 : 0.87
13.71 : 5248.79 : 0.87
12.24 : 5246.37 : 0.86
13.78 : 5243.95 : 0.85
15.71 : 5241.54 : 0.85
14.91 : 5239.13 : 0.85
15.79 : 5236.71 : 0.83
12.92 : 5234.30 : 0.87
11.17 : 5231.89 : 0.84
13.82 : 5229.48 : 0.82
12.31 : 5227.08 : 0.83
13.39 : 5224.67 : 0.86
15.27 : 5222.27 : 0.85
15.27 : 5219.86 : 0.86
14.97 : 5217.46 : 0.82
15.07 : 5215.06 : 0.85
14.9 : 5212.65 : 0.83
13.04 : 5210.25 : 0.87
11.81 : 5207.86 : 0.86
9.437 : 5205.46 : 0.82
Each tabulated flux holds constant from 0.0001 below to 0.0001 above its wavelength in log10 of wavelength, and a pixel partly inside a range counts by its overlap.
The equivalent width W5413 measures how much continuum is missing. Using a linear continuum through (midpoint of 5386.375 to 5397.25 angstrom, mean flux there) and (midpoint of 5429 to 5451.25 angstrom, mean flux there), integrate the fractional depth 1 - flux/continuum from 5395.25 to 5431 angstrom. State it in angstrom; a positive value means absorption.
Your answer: 1.5 angstrom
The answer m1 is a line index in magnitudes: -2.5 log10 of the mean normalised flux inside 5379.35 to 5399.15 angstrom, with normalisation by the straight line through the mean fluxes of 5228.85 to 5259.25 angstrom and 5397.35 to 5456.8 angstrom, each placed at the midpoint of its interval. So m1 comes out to -0.06 mag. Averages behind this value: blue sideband 14.1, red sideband 13.8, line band 14.6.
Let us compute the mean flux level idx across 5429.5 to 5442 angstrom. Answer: 14.1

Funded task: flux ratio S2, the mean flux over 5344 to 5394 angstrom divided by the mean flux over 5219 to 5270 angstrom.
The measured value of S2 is 1.06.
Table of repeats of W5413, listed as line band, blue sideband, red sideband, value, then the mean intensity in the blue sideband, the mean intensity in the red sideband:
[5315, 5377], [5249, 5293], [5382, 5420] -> -0.49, 13.9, 14.1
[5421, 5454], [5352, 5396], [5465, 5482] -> 1.34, 14.4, 14.6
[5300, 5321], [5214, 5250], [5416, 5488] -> -0.56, 14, 14.2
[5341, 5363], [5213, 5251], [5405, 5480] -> -1.10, 14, 14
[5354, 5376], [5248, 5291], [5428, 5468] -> -0.43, 13.8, 13.9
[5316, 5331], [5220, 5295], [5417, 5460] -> 0.60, 13.9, 14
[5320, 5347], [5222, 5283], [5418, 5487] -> -0.01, 13.7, 14.2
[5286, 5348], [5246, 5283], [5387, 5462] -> -2.39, 13.6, 13.9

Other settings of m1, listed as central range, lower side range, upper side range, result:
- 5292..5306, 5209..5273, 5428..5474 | -0.05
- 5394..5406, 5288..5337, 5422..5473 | 0.02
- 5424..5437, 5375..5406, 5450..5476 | 0.02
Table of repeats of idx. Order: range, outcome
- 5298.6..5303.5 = 14.8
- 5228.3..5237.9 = 13.4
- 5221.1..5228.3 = 13.7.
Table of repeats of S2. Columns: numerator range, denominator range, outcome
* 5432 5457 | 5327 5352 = 0.97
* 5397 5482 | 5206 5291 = 1.01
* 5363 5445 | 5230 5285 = 1.03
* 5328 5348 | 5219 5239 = 1.04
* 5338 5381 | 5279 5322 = 1.00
